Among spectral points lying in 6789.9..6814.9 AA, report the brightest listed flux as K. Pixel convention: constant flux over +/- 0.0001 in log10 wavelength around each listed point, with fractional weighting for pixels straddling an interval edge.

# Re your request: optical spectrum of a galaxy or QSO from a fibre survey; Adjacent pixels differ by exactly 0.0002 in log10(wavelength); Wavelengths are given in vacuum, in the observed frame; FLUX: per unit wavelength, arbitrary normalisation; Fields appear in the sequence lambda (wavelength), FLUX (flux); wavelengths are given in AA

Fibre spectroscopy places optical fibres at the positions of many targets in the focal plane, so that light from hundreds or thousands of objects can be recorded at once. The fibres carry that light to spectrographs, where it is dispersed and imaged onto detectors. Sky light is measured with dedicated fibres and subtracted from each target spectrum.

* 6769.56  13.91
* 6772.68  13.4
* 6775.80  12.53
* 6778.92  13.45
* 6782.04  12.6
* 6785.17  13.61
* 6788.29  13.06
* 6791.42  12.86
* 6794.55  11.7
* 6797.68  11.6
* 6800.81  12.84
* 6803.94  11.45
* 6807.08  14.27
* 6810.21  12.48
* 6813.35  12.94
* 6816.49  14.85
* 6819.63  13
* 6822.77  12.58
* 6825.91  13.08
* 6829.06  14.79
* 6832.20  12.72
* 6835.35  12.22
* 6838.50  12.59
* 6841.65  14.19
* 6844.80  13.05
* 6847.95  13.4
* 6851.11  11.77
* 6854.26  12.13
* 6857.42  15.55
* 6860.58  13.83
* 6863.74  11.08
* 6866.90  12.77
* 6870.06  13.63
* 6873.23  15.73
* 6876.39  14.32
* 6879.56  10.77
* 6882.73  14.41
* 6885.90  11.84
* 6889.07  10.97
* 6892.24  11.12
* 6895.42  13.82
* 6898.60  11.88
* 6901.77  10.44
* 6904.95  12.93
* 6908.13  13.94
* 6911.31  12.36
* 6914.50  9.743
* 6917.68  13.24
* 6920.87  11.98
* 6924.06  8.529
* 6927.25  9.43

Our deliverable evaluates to 14.27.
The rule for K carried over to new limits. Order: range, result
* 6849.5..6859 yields 15.55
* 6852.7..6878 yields 15.73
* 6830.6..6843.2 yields 14.19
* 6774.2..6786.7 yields 13.61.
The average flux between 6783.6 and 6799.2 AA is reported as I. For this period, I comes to 12.6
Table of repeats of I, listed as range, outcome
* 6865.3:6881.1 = 13.5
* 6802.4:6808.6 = 12.8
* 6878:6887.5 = 12.3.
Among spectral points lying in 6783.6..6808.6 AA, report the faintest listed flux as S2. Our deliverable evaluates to 11.45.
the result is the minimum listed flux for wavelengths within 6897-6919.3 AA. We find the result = 9.743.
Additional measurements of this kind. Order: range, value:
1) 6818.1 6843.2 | 12.22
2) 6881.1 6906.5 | 10.44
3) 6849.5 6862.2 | 11.77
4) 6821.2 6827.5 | 12.58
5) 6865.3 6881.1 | 10.77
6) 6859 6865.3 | 11.08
